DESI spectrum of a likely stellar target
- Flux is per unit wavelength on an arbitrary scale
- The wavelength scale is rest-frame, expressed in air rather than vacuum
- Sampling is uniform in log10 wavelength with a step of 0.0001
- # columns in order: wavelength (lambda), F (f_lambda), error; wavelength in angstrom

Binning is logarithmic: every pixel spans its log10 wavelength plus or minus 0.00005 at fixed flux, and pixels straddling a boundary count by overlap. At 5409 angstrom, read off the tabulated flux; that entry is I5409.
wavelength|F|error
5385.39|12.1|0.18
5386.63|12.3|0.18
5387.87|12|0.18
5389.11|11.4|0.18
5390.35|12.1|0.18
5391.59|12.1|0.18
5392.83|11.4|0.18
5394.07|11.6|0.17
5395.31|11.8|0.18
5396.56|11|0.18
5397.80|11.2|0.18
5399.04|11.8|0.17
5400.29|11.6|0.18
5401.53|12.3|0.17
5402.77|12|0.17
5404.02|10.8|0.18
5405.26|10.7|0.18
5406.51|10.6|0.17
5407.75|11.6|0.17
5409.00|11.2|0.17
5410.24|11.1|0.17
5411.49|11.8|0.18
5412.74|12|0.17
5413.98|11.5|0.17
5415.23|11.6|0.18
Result 11.2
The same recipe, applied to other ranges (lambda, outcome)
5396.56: 11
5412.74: 12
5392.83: 11.4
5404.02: 10.8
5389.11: 11.4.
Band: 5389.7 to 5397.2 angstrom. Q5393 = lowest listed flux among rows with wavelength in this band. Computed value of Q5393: 11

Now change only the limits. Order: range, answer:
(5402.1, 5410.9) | 10.6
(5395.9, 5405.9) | 10.7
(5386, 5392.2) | 11.4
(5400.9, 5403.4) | 12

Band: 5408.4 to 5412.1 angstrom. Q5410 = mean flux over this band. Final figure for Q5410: 11.4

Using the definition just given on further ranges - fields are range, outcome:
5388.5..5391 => 11.8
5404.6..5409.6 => 11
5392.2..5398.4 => 11.4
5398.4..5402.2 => 11.9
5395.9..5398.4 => 11.1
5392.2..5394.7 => 11.5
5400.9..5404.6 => 11.7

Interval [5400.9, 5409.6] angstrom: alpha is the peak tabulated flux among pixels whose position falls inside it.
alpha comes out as 12.3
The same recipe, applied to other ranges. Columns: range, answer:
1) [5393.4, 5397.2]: 11.8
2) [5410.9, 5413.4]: 12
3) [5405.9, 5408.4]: 11.6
